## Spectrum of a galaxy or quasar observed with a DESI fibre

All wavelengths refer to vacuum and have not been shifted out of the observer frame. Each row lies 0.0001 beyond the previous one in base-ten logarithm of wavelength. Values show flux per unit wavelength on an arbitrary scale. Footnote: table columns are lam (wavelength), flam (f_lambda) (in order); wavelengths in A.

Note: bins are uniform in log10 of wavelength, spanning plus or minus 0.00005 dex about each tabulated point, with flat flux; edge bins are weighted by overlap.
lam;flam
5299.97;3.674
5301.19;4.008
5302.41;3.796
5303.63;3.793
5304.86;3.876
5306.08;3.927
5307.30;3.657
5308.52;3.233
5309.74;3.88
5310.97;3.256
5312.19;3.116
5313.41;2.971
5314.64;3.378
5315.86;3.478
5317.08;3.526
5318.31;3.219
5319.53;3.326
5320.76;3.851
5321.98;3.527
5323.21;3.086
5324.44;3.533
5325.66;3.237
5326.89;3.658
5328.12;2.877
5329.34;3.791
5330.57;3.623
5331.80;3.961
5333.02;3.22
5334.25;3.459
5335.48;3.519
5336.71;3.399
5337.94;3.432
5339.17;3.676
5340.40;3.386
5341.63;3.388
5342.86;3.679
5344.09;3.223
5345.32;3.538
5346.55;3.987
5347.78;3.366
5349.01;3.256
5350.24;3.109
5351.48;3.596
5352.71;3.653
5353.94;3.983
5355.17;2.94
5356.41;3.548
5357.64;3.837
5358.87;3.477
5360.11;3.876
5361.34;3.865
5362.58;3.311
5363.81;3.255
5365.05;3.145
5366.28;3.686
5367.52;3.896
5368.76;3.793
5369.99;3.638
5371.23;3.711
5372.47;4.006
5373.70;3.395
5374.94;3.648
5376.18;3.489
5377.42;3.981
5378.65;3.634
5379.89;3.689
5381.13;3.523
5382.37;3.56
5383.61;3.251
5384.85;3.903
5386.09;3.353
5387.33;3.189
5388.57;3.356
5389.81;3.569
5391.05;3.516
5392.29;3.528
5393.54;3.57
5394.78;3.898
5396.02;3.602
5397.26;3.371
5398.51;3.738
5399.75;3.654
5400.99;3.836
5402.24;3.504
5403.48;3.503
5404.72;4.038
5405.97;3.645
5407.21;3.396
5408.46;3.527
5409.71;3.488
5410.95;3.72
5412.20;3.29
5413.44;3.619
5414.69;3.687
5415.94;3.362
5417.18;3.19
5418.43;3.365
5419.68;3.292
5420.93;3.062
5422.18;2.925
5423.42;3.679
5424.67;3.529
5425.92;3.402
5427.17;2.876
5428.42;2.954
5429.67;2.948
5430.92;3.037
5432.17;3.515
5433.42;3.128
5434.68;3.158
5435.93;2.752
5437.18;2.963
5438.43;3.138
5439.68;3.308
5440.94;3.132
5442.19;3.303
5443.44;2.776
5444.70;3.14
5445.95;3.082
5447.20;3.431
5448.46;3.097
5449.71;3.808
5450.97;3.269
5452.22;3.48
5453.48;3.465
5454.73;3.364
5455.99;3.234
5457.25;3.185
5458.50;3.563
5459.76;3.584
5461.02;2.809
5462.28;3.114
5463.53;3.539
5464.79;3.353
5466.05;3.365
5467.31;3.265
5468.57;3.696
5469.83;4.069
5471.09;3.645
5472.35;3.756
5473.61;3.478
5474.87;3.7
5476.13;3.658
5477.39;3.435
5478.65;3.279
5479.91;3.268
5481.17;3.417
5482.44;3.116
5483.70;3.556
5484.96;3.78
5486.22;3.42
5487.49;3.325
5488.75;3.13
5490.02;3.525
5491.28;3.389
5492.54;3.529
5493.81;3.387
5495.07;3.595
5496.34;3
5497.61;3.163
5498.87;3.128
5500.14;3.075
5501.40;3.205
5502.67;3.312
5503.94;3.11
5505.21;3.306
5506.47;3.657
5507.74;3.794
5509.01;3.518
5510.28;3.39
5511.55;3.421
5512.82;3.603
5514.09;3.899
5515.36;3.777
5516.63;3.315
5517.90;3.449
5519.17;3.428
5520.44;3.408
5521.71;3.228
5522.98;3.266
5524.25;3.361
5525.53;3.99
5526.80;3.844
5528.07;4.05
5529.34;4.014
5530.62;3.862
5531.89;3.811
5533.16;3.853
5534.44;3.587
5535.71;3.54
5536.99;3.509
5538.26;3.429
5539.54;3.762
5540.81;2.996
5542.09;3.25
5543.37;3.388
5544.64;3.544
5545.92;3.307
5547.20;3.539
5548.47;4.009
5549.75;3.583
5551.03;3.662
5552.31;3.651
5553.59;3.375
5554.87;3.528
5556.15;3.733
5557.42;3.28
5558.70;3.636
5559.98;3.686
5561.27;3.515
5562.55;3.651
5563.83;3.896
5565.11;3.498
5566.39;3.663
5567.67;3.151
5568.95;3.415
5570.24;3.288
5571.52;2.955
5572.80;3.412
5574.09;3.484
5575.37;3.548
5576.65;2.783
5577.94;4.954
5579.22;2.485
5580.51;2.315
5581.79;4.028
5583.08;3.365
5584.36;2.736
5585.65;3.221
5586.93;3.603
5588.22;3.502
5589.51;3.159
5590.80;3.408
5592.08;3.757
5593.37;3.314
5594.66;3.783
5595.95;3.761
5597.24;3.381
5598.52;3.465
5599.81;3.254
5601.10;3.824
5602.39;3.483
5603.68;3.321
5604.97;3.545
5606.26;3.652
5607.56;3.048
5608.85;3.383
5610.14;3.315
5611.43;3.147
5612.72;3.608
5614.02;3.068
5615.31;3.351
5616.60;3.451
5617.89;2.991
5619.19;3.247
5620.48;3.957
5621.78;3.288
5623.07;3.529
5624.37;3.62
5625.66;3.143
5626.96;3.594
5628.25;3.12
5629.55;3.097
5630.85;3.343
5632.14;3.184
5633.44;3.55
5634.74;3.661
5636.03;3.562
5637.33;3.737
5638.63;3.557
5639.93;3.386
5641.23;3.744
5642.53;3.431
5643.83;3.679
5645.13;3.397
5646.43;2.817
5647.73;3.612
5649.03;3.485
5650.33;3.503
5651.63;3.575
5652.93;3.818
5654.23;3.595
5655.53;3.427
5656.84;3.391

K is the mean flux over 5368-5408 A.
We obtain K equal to 3.61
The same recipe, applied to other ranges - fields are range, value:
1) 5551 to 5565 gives 3.59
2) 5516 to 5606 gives 3.5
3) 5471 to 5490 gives 3.46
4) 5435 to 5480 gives 3.35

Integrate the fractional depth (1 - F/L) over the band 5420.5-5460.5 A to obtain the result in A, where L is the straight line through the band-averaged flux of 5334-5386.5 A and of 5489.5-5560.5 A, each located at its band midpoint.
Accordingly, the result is 3.5 A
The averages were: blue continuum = 3.56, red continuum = 3.51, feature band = 3.23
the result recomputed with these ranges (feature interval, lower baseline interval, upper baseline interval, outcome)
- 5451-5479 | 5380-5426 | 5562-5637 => 0.2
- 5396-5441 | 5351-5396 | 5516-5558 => 2.8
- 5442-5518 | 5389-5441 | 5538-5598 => 0.4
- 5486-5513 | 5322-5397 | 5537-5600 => 1.0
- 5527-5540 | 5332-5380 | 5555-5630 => -1.1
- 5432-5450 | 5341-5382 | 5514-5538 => 2.2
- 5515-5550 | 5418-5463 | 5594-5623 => -2.5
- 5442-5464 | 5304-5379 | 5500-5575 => 1.5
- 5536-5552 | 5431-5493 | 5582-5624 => -0.5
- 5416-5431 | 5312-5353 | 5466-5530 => 1.1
